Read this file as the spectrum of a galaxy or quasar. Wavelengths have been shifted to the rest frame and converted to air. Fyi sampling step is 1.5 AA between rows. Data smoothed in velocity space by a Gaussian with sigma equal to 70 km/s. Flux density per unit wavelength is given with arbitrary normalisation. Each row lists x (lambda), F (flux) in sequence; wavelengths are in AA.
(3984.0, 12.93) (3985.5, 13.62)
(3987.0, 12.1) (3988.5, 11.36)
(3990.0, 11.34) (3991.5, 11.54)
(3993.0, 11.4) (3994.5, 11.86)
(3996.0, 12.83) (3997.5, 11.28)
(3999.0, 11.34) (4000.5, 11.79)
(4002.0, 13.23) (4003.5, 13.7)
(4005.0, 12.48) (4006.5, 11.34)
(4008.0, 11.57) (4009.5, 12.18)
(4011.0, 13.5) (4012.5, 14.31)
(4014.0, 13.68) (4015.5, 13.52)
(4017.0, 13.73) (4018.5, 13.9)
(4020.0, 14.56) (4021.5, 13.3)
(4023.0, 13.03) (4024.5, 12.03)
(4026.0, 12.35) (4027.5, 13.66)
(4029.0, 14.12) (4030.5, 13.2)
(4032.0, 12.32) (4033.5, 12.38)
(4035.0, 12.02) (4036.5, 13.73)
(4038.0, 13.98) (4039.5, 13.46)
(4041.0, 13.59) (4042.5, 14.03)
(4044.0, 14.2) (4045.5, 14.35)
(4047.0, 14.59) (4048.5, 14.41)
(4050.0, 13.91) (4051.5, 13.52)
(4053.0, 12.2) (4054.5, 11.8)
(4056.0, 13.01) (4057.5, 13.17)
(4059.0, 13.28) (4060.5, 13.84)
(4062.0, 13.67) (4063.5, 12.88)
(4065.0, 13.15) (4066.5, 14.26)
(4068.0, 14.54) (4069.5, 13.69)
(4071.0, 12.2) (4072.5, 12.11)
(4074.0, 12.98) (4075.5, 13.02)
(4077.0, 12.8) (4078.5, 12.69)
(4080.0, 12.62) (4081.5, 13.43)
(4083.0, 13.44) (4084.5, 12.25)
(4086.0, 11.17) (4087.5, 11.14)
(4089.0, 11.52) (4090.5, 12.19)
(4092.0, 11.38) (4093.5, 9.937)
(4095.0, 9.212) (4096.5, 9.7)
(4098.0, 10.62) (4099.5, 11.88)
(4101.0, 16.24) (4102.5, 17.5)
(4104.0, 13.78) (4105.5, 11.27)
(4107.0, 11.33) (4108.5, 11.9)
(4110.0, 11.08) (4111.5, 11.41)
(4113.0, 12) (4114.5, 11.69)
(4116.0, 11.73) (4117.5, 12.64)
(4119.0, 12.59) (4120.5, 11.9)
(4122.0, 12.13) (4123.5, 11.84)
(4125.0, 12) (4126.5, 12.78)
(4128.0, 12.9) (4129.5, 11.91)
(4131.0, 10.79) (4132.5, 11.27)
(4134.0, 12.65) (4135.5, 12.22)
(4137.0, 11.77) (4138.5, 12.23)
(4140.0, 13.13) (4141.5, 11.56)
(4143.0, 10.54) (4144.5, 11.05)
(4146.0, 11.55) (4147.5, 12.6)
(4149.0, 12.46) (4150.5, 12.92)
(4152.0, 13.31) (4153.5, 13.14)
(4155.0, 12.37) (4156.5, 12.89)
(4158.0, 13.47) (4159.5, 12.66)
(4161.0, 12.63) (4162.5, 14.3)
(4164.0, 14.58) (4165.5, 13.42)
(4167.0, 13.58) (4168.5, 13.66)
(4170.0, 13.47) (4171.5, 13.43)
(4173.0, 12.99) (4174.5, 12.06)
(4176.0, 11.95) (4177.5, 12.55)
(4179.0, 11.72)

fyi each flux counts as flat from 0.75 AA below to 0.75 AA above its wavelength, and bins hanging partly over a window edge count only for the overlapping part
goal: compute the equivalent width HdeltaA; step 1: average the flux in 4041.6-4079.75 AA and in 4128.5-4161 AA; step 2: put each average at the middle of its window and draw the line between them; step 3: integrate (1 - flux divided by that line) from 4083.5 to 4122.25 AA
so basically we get 2.6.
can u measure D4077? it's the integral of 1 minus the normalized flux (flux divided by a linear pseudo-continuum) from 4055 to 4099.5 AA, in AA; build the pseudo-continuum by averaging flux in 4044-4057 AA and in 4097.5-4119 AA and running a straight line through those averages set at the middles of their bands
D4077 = 2.3 AA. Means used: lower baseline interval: 13.5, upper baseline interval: 12.5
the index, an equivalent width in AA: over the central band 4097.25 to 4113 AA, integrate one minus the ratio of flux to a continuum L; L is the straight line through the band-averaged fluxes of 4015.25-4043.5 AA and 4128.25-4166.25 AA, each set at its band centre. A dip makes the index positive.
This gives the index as 0.1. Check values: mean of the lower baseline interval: 13.3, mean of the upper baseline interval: 12.5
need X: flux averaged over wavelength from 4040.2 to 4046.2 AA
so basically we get 14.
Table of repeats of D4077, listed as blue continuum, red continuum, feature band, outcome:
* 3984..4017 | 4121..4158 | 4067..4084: -1.04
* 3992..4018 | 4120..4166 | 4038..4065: -2.17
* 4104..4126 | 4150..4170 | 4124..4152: 1.26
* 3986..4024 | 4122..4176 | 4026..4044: -1.03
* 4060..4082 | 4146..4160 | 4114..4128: 0.82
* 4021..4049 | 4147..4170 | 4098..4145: 3.69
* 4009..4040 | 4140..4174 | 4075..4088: 0.57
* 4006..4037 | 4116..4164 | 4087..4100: 1.87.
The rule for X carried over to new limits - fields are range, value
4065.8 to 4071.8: 13.7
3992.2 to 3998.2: 11.8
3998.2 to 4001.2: 11.6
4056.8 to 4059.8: 13.2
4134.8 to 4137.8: 12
